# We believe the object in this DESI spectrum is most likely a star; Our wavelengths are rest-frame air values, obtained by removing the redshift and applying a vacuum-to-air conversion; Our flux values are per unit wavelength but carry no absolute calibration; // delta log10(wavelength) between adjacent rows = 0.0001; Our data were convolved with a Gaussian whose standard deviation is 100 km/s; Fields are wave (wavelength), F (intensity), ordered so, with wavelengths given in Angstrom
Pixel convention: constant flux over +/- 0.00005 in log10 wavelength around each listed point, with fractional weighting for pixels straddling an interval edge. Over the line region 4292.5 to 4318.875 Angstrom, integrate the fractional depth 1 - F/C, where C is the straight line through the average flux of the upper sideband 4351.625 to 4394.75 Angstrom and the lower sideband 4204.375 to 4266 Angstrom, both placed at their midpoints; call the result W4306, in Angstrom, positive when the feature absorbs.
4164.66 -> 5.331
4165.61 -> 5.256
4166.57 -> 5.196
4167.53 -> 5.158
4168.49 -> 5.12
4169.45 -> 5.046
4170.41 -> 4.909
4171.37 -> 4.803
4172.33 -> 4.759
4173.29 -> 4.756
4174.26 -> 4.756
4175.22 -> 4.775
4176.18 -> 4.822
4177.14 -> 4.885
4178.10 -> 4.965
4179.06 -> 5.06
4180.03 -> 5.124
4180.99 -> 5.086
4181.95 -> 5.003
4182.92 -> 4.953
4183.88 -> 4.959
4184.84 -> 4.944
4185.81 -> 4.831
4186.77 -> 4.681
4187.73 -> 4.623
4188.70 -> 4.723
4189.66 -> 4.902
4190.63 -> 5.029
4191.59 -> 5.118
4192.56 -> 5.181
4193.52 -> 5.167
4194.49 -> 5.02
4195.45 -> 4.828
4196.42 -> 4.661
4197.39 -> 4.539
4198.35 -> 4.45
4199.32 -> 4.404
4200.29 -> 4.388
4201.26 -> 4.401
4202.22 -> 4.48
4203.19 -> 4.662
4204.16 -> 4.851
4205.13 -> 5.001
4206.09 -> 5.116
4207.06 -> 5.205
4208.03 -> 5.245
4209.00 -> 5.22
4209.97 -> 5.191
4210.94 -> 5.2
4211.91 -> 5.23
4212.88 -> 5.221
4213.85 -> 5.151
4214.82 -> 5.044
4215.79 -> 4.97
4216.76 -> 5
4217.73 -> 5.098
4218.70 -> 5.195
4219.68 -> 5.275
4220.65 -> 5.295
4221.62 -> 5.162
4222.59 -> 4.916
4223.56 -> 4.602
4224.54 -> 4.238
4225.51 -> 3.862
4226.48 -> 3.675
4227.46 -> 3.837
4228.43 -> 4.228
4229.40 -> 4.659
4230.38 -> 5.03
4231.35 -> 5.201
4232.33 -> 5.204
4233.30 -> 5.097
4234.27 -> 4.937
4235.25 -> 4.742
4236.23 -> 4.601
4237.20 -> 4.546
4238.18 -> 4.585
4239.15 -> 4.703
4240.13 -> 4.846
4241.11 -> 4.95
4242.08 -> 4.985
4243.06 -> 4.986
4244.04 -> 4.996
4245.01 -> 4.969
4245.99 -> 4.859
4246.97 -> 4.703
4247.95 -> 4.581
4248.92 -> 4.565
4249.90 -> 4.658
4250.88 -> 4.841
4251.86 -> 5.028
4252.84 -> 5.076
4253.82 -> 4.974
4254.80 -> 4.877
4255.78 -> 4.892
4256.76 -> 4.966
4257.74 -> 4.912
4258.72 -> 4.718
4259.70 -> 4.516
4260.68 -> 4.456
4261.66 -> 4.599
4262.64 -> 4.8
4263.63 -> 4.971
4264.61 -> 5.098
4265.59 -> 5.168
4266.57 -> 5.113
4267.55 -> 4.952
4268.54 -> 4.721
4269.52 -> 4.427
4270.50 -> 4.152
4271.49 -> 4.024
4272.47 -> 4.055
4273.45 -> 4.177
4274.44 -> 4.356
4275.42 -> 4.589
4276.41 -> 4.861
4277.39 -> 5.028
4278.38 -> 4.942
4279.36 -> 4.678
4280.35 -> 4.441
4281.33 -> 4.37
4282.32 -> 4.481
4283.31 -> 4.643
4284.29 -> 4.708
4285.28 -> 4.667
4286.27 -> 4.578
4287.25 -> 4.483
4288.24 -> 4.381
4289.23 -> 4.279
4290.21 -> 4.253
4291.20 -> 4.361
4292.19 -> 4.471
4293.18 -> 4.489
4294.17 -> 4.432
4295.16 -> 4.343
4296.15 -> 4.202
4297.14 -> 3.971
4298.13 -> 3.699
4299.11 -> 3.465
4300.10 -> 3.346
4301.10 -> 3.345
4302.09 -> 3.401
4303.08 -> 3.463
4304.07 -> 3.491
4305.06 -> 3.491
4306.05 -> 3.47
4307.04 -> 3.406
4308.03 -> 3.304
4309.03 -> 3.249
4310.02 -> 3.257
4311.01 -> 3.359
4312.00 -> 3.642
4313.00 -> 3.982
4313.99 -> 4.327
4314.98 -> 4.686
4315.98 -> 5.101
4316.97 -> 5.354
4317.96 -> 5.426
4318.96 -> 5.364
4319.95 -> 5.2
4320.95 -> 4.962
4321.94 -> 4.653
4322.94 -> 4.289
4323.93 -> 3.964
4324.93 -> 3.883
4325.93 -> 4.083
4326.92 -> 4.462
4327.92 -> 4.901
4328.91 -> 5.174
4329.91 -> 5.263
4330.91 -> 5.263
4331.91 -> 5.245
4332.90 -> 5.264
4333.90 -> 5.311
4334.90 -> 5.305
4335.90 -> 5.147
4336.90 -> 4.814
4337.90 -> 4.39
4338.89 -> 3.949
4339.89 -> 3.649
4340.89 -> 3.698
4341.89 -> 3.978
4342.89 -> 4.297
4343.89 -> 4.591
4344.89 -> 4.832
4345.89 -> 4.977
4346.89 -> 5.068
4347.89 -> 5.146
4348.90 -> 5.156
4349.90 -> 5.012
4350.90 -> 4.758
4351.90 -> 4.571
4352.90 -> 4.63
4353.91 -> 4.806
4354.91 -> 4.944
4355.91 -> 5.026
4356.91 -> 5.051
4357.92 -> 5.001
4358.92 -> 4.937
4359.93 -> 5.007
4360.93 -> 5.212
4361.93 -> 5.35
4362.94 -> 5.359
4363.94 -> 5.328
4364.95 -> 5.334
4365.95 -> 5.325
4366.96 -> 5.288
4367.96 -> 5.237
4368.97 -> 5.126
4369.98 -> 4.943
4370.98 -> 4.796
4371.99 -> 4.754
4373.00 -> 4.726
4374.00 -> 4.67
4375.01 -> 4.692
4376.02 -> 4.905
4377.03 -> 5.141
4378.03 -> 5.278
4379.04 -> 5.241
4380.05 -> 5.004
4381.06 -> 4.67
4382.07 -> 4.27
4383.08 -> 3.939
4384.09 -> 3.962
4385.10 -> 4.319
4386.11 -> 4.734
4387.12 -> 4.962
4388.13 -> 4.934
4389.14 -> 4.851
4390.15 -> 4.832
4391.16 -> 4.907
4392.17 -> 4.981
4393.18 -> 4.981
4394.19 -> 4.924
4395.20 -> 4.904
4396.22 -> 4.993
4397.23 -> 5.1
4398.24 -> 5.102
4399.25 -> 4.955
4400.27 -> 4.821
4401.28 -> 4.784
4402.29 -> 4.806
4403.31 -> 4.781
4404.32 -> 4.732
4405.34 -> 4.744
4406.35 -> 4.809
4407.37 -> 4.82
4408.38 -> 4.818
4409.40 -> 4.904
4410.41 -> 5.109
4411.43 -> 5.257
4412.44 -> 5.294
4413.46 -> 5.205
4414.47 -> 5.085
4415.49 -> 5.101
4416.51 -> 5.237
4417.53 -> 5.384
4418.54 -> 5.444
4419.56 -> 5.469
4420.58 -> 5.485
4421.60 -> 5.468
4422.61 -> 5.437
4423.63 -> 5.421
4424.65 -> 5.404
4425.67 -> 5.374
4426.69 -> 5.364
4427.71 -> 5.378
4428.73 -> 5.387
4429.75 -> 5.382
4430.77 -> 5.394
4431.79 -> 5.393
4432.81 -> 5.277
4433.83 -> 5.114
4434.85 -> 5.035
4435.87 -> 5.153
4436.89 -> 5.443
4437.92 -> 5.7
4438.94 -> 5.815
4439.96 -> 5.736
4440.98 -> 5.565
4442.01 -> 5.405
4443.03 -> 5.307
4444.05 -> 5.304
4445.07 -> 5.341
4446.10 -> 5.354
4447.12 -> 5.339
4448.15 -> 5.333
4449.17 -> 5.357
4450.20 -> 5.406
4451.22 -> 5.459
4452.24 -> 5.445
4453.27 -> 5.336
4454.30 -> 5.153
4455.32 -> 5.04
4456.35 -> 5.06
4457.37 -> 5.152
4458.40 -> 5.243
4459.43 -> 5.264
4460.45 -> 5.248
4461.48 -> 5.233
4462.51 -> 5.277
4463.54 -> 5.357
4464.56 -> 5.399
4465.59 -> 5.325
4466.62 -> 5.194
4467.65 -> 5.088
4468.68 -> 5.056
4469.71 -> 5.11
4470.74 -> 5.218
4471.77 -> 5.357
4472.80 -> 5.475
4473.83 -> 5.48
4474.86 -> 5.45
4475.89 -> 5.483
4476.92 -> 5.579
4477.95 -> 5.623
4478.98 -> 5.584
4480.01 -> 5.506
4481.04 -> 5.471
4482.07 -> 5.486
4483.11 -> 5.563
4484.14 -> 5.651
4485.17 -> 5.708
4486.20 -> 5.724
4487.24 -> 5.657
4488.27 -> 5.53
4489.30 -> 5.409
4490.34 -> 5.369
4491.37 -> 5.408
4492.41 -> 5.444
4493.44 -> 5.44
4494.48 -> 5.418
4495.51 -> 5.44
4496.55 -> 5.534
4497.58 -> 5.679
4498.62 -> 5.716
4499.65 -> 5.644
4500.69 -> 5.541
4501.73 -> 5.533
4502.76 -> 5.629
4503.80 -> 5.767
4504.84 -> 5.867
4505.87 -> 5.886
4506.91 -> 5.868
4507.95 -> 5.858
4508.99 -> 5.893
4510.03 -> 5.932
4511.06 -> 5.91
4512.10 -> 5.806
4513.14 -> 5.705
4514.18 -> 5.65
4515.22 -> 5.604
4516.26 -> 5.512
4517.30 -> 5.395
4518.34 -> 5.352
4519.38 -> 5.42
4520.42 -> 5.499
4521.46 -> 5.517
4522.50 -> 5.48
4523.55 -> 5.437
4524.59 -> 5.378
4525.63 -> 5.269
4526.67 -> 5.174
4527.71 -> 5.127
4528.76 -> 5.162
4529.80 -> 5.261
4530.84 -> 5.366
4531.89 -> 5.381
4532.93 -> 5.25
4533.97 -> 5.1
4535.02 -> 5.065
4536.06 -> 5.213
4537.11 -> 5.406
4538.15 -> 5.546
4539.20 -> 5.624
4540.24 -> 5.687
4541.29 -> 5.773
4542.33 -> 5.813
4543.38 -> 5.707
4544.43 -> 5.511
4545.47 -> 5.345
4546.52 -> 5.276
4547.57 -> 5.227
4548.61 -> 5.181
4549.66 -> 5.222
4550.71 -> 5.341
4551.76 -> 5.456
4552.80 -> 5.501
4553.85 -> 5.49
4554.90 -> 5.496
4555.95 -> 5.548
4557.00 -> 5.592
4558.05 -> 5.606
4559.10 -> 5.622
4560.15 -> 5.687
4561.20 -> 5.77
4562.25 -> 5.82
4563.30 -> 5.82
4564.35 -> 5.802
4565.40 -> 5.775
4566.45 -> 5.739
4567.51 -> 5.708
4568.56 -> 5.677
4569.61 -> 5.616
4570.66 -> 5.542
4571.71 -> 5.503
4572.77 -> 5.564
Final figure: 5.1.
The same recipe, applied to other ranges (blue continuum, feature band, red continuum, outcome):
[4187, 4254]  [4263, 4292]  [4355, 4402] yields 1.70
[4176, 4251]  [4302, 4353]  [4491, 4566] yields 6.35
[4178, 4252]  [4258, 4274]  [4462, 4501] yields 1.10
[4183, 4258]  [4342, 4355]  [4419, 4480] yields 0.84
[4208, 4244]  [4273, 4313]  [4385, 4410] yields 6.39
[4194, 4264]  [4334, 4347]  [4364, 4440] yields 1.18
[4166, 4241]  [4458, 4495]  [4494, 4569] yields 0.10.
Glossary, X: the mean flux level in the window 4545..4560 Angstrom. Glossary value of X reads 5.43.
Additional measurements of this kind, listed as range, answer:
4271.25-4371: 4.54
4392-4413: 4.93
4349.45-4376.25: 4.99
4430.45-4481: 5.35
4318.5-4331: 4.71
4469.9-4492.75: 5.5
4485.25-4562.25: 5.52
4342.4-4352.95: 4.83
